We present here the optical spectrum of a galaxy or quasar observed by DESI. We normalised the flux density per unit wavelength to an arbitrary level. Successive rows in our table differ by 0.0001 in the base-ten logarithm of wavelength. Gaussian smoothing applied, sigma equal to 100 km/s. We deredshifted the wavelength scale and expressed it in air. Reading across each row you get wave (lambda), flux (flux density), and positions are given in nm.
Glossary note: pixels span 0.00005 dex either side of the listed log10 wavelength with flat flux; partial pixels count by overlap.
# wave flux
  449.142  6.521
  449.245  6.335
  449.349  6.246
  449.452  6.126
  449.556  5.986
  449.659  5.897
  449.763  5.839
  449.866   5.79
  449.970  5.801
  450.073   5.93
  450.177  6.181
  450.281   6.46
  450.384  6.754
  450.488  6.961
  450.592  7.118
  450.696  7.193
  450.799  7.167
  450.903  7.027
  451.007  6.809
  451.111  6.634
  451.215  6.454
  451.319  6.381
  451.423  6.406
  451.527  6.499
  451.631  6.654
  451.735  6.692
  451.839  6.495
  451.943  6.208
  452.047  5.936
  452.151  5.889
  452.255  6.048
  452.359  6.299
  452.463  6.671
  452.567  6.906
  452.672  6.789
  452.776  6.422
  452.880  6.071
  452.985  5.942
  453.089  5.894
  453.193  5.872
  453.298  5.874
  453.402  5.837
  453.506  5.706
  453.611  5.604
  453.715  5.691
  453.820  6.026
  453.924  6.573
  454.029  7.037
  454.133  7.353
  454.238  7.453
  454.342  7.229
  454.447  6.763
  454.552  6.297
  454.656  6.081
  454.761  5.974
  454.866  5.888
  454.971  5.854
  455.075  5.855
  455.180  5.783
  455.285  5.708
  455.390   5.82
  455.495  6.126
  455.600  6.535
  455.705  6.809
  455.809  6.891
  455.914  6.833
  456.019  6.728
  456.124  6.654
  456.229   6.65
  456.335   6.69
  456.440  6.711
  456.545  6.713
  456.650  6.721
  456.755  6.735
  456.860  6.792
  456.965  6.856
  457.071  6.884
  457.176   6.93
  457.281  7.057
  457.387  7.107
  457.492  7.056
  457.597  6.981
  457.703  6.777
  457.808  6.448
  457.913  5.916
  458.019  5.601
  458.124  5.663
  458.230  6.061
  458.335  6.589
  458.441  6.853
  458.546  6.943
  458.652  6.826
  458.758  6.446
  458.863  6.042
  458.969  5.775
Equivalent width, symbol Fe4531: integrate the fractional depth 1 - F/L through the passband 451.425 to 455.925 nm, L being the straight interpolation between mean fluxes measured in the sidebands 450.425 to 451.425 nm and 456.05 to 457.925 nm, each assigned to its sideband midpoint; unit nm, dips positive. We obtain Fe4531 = 0.34 nm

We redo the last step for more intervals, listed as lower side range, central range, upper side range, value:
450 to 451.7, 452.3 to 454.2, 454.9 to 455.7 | 0.01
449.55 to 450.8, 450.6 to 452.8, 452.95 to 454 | -0.14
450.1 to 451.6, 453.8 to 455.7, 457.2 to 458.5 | 0.07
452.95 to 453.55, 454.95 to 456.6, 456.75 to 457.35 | 0.03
